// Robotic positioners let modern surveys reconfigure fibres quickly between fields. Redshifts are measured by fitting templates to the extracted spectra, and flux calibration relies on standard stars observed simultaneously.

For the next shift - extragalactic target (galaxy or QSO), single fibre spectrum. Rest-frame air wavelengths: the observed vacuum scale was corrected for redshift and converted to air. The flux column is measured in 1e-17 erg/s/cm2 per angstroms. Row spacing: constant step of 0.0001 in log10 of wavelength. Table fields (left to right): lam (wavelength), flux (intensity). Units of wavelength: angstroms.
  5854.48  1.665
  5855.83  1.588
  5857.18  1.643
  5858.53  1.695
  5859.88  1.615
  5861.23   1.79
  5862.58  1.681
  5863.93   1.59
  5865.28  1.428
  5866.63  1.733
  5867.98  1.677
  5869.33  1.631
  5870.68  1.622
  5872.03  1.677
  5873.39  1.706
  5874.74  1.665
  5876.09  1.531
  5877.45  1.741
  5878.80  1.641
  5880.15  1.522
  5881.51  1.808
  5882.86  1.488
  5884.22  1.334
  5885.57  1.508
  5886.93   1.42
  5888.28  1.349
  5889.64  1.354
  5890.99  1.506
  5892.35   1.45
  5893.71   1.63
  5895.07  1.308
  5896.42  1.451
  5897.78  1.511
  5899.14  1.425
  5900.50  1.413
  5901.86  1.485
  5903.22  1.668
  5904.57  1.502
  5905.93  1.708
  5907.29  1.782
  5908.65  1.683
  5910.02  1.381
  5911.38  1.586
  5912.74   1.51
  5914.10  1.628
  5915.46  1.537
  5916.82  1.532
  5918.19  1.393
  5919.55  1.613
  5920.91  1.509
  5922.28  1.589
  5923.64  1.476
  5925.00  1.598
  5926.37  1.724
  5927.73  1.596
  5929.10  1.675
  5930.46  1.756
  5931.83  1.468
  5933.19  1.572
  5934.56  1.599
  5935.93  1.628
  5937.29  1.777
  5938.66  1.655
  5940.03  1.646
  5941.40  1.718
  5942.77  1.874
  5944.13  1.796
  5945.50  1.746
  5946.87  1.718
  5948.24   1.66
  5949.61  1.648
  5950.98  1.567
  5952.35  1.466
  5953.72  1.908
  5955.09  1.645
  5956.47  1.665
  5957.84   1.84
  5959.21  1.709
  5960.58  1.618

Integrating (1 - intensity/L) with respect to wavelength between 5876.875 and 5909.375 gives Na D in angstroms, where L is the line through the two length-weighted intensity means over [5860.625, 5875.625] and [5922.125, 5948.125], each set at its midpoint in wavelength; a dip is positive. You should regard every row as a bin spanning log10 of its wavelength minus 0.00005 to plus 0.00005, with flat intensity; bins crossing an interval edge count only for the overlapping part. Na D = 2.5 angstroms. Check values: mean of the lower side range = 1.65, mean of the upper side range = 1.67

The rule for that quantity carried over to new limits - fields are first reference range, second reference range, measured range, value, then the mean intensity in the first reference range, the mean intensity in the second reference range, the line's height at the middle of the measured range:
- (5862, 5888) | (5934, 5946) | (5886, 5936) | 3.7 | 1.6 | 1.72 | 1.66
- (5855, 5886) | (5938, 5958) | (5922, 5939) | 0.6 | 1.62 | 1.7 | 1.68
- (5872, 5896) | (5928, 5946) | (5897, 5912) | 0.3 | 1.53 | 1.68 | 1.59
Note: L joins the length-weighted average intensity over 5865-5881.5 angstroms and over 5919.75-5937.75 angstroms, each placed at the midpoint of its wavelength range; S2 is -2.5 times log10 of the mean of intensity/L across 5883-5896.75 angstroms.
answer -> 0.14 mag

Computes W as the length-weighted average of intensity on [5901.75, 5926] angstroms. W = 1.57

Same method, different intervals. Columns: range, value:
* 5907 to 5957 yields 1.63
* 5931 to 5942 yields 1.63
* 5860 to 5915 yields 1.56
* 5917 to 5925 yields 1.52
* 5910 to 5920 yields 1.53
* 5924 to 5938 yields 1.64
